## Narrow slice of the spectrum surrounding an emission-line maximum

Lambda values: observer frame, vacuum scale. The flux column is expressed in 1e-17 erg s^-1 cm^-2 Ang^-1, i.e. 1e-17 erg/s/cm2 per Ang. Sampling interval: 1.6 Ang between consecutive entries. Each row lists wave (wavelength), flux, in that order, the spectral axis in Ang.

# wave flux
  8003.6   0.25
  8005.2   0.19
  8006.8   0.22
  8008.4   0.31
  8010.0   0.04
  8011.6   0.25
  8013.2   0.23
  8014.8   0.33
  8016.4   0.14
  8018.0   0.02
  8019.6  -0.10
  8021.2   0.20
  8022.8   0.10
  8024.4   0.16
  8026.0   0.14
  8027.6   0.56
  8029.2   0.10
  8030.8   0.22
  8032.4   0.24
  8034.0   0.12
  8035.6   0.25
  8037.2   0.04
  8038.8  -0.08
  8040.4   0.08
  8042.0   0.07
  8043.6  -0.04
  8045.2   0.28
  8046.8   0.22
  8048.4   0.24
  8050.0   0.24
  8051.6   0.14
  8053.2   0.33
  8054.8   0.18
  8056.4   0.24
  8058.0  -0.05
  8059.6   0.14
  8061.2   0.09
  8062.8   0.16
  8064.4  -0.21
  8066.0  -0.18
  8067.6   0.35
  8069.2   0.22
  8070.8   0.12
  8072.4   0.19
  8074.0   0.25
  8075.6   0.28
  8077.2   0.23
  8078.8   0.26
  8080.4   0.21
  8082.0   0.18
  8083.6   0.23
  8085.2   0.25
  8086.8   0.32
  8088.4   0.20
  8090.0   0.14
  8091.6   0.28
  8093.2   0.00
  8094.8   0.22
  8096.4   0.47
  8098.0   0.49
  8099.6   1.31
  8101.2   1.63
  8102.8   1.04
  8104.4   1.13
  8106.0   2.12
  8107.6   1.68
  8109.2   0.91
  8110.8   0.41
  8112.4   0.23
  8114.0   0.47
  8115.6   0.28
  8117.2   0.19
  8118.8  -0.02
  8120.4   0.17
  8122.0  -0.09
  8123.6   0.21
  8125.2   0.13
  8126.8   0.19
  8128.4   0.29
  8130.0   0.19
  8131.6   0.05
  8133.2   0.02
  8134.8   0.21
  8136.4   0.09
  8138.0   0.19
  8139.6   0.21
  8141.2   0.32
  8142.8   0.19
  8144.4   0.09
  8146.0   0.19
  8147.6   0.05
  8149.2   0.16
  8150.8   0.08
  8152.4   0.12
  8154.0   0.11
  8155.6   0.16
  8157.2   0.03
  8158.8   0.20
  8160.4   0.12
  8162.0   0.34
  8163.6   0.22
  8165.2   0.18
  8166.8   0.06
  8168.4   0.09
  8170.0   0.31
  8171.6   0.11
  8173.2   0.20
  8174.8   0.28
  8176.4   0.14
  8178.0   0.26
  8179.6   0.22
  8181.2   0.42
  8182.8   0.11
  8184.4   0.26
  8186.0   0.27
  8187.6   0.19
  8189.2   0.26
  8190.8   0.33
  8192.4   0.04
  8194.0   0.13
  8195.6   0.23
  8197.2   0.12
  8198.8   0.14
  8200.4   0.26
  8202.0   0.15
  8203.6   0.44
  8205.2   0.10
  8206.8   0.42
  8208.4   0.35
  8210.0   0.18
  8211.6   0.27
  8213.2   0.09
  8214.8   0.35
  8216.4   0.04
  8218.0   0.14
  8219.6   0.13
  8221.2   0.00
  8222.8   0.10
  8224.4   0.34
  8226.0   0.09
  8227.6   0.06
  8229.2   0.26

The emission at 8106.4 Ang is [O II] 3727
